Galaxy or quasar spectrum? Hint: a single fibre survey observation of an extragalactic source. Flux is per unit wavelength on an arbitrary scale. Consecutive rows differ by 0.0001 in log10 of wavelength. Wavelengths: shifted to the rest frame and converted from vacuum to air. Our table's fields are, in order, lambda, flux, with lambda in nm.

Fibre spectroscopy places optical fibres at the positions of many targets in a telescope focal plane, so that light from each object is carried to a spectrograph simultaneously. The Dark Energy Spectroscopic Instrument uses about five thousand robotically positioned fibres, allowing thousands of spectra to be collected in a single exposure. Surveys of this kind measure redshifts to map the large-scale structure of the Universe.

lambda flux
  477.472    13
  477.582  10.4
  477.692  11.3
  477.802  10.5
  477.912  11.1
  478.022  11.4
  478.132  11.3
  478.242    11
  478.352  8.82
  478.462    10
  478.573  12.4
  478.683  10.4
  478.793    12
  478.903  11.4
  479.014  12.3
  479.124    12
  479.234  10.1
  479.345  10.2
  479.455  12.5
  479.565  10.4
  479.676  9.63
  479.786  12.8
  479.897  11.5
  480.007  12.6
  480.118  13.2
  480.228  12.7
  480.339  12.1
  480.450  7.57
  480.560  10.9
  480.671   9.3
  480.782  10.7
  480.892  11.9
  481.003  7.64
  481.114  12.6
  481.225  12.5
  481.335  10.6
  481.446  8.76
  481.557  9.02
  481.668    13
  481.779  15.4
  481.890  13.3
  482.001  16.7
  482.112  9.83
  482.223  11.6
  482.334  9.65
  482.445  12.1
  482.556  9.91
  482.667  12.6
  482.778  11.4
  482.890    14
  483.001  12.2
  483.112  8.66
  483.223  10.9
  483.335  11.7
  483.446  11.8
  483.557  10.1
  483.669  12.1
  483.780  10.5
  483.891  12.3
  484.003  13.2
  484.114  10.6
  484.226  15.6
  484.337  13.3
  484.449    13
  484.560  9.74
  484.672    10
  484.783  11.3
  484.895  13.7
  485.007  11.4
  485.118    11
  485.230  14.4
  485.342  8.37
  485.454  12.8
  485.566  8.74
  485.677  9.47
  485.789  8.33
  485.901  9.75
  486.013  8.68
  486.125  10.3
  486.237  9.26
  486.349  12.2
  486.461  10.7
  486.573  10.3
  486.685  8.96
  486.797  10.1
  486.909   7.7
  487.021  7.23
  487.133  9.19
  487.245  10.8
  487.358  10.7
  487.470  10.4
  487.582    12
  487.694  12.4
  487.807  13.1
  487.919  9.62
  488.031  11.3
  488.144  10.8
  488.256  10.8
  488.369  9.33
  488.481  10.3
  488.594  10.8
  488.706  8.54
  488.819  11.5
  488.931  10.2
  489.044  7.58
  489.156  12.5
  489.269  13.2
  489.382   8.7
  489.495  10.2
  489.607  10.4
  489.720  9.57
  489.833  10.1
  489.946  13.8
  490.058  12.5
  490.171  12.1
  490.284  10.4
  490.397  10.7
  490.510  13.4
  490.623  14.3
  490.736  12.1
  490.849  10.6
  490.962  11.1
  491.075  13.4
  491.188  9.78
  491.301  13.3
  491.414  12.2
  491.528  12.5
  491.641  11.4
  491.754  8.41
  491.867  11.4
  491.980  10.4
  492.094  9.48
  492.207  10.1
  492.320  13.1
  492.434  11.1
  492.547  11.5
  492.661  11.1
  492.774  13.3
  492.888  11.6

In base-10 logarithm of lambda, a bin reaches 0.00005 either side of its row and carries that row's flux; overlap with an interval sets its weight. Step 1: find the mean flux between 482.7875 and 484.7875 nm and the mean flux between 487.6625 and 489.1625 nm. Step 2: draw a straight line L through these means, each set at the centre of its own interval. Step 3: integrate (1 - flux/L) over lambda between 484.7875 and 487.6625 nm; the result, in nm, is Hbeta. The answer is 0.209 nm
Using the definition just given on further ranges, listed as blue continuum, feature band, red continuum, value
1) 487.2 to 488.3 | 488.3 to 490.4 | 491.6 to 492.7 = 0.07 nm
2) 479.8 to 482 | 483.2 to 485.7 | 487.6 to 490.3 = -0.09 nm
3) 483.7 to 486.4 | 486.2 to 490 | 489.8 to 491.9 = 0.35 nm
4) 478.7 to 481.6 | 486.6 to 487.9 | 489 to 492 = 0.12 nm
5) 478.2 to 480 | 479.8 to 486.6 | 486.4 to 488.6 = -0.37 nm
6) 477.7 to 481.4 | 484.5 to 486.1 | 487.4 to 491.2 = 0.08 nm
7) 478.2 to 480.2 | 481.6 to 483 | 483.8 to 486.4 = -0.15 nm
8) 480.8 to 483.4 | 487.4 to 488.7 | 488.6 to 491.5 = 0.05 nm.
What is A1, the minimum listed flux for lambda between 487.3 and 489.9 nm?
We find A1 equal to 7.58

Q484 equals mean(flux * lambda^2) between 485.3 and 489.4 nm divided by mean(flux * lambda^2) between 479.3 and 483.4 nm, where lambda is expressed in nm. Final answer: 0.92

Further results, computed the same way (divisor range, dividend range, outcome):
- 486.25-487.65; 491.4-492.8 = 1.14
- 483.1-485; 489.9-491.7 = 1.06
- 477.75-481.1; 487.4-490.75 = 1.04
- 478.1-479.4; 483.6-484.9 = 1.12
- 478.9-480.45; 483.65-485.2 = 1.06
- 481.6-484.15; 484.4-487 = 0.88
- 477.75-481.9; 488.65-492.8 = 1.05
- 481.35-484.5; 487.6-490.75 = 0.96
